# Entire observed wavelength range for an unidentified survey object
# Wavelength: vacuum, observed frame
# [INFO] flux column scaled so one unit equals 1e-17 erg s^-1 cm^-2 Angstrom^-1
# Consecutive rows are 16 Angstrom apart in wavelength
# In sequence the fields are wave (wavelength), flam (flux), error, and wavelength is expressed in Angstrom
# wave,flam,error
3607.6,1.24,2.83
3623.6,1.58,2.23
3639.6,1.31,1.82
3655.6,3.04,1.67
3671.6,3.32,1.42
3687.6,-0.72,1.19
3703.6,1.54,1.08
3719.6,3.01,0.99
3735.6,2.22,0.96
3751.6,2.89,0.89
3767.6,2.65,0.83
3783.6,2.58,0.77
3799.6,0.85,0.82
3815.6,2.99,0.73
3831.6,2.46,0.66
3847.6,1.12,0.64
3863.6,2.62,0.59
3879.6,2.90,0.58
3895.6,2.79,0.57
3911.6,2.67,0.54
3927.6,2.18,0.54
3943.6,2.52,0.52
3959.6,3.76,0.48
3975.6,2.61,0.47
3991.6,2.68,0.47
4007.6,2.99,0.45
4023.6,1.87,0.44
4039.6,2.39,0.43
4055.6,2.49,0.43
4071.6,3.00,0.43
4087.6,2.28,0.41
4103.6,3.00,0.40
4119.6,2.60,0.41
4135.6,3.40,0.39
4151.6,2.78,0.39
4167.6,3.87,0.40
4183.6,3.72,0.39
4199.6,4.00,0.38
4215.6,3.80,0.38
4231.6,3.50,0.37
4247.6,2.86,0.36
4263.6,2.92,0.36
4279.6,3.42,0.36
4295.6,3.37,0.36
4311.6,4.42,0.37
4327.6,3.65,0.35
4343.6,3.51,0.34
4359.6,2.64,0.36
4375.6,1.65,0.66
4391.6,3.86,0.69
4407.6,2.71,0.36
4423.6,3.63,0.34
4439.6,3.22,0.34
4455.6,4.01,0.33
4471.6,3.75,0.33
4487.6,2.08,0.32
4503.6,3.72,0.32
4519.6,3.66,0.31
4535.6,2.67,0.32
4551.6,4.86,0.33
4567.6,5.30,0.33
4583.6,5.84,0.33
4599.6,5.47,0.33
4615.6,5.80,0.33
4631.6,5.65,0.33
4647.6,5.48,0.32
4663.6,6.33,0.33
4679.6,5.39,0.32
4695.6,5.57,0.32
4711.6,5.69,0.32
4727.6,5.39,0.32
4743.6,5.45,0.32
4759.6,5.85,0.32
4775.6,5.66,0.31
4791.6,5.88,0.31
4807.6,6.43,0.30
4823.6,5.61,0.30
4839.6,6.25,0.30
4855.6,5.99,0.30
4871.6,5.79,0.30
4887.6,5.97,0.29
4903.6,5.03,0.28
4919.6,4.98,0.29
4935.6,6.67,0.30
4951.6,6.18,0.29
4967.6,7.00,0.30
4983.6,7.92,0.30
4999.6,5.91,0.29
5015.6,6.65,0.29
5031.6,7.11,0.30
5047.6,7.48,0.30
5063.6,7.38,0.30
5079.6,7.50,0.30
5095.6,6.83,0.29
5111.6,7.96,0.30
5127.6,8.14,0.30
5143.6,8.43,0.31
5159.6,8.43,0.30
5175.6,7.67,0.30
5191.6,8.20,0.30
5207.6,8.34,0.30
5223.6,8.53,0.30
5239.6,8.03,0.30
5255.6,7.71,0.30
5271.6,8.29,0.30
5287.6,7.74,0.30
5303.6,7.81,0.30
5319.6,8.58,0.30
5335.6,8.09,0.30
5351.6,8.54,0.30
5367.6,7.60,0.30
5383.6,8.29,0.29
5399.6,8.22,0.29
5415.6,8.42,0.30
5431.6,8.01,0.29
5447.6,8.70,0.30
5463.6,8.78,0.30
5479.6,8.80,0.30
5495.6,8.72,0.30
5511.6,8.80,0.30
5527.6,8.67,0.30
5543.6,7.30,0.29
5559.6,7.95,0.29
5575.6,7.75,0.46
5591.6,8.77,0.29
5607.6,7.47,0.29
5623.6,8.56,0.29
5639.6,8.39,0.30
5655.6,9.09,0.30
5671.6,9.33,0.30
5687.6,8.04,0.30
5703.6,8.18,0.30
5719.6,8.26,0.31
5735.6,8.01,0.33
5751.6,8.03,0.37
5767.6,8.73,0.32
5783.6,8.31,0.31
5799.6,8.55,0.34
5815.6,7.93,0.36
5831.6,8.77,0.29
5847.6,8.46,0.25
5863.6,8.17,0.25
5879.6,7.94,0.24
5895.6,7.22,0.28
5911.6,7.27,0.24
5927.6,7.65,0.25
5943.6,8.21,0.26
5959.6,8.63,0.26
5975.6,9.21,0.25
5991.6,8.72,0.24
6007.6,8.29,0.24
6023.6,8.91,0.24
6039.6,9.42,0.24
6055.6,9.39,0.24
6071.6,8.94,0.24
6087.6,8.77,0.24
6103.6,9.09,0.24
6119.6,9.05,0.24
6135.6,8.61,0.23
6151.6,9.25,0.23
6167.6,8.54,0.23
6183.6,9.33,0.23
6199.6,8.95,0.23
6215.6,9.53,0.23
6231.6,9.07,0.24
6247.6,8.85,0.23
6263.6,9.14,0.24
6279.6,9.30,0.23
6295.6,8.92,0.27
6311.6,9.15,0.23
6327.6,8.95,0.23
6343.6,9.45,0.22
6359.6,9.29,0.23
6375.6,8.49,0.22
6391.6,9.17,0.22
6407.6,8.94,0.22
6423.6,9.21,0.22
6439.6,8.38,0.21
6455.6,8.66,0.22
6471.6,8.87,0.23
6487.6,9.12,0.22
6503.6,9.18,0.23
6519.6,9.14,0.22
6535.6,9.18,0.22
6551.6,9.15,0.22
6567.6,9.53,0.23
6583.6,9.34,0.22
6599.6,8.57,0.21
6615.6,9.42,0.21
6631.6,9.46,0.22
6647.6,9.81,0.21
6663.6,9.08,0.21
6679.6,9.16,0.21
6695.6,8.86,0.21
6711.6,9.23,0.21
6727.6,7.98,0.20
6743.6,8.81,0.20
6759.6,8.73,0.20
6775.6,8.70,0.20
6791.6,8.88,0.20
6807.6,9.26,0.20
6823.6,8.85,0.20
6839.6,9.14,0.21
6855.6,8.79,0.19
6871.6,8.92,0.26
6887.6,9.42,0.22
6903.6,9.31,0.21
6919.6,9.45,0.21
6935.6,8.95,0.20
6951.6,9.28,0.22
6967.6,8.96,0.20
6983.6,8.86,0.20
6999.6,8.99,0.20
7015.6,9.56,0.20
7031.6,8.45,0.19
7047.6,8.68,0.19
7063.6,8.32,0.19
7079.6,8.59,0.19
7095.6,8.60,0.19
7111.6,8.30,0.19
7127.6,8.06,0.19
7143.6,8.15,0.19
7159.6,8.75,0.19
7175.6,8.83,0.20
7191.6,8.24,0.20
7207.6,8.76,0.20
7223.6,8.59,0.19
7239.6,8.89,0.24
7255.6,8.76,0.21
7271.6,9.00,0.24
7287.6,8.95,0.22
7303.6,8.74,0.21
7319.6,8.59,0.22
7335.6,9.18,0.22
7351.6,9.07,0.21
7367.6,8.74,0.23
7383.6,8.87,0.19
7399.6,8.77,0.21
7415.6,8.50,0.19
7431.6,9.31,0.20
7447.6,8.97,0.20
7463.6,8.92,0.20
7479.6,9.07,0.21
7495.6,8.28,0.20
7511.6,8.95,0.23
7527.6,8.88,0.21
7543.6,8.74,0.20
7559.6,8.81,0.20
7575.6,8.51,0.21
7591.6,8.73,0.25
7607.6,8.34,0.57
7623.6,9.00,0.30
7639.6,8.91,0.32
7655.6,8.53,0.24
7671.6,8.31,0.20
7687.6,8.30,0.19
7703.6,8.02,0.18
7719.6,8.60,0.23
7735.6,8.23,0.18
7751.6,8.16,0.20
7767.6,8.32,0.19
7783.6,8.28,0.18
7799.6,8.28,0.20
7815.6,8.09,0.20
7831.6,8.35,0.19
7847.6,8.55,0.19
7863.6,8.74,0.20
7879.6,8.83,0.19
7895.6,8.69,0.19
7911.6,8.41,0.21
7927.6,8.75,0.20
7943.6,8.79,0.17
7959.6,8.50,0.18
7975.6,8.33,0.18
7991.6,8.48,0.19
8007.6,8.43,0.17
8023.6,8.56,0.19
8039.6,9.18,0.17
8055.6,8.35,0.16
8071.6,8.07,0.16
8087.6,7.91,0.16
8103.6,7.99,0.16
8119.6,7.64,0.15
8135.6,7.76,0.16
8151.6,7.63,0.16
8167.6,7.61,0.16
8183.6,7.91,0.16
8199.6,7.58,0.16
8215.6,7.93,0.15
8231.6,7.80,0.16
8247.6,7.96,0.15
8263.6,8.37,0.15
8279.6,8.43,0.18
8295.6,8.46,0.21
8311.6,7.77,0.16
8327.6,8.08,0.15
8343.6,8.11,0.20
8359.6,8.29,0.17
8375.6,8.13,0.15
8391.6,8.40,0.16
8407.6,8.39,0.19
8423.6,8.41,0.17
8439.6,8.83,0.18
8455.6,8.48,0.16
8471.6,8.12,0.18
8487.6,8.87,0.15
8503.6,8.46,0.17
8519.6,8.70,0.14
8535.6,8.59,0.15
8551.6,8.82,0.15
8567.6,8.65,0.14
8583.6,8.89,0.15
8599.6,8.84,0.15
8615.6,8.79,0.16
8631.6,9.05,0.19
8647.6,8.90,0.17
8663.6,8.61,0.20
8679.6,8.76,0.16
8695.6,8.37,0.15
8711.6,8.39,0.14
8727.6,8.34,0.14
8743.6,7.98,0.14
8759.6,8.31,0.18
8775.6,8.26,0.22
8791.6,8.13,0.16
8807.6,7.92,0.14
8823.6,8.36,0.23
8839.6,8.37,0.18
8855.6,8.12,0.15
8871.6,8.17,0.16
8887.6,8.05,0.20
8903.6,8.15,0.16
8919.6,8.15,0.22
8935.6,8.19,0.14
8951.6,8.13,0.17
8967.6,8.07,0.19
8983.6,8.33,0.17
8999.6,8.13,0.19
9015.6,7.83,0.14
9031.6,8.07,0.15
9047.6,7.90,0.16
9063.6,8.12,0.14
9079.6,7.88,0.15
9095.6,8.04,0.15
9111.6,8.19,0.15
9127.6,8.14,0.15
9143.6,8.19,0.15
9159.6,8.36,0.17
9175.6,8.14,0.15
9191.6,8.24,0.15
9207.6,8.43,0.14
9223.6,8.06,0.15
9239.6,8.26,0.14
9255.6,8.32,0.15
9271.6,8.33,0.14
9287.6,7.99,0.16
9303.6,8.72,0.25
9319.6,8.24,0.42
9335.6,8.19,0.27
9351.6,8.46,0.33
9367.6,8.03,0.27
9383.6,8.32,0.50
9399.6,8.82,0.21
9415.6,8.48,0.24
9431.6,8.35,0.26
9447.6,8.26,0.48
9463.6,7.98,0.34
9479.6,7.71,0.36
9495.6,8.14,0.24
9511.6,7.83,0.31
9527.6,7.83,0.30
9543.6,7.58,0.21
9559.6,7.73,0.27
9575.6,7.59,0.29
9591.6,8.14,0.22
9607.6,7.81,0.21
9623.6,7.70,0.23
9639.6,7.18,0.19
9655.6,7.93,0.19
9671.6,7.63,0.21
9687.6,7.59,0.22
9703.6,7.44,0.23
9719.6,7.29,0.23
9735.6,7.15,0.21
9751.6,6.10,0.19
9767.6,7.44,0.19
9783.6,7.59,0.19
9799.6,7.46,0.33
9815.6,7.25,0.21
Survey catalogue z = 0.141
